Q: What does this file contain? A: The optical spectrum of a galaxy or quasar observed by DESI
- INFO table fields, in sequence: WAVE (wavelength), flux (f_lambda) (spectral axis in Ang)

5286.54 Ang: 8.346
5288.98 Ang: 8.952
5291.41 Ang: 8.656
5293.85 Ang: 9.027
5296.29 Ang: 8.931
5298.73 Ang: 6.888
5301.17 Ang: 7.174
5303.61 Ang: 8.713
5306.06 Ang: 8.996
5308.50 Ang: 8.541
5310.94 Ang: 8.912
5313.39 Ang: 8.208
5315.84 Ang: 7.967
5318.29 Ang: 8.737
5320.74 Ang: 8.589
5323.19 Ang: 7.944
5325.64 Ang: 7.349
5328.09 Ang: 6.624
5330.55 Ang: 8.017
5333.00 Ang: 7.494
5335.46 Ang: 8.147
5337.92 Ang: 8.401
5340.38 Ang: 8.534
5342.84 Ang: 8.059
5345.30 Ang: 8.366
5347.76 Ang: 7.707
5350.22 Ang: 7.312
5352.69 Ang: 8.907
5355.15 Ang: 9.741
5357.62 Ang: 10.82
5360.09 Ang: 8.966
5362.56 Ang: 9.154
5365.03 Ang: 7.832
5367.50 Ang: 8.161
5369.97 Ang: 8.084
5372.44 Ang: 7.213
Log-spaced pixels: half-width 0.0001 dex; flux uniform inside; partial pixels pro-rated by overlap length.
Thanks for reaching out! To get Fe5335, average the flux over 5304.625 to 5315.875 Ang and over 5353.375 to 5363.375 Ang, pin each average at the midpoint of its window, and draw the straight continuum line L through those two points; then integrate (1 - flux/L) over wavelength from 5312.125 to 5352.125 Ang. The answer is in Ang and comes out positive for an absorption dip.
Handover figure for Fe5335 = 4.75 Ang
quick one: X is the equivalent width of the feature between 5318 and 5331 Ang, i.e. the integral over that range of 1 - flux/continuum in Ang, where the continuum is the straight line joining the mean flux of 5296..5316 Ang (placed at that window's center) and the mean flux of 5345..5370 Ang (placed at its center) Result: 0.92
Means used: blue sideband 8.24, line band 7.81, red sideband 8.68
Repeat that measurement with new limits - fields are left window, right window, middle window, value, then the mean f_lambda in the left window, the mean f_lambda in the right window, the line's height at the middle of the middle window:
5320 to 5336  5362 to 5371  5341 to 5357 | -0.90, 7.7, 8.25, 8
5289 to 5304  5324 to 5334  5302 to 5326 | -1.89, 8.26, 7.4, 7.8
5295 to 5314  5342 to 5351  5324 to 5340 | 0.60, 8.3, 7.89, 8.03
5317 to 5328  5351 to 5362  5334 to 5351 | 1.48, 8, 9.48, 8.87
